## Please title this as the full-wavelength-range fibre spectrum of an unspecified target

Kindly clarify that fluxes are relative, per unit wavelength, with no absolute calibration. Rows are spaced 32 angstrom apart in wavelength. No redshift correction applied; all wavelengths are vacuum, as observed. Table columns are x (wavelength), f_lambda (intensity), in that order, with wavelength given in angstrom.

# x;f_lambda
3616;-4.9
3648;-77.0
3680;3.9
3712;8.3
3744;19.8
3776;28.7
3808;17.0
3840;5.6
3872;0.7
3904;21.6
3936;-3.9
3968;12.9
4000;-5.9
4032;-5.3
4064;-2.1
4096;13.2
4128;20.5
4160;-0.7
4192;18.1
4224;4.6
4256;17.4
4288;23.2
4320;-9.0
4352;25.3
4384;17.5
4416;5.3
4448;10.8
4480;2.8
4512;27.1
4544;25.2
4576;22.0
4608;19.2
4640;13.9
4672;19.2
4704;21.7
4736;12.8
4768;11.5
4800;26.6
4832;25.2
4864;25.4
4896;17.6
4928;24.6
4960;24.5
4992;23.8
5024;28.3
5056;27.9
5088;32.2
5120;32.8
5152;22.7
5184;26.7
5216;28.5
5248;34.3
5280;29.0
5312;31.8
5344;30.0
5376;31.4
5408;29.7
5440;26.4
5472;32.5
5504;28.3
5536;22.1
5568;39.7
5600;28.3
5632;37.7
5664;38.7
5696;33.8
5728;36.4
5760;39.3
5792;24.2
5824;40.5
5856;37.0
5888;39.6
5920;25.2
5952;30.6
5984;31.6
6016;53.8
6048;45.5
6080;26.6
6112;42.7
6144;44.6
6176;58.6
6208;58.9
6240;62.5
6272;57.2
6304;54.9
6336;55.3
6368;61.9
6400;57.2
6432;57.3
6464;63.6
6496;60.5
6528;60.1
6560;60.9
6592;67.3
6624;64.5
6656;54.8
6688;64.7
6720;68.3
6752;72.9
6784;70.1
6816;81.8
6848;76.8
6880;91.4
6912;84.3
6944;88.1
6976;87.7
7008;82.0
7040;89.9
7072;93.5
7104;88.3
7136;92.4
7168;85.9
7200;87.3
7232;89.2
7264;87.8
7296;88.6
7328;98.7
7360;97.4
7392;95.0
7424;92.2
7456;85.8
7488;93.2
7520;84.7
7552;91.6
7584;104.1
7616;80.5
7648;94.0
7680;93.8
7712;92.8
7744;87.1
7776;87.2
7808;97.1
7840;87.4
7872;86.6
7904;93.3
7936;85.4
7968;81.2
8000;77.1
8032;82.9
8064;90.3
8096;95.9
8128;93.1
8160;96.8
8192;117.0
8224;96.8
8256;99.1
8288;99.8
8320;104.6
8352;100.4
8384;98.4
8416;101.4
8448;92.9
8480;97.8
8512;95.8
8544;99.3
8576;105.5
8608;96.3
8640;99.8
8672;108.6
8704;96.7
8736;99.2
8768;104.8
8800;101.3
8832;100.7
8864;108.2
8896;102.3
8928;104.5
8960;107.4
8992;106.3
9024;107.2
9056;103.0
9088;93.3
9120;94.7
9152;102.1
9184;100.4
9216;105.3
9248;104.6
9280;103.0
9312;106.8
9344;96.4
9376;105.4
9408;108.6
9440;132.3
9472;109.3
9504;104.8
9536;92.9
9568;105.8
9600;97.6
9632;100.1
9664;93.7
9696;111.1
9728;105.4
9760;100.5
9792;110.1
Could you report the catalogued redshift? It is 0.544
